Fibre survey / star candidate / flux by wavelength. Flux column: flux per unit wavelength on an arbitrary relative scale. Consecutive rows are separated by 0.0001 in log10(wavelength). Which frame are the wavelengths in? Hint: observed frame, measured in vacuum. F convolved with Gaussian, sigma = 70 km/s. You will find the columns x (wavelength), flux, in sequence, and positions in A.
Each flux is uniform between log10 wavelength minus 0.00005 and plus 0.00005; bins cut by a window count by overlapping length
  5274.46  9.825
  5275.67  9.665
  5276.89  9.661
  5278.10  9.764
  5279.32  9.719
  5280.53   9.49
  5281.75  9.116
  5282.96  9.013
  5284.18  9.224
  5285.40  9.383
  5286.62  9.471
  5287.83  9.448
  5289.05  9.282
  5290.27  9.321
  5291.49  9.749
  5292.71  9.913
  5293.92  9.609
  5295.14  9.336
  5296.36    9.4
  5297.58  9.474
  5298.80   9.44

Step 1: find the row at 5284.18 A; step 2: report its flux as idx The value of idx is 9.224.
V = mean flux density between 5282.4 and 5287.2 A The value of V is 9.26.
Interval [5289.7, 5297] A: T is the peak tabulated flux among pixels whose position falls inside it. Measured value 9.913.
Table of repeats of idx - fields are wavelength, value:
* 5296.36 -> 9.4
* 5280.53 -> 9.49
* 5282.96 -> 9.013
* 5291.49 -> 9.749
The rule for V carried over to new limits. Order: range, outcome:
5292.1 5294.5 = 9.8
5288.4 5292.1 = 9.43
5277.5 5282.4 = 9.52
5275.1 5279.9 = 9.69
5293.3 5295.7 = 9.51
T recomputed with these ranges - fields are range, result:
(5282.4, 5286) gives 9.383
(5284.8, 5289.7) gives 9.471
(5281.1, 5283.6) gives 9.116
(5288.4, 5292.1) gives 9.749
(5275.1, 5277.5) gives 9.665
